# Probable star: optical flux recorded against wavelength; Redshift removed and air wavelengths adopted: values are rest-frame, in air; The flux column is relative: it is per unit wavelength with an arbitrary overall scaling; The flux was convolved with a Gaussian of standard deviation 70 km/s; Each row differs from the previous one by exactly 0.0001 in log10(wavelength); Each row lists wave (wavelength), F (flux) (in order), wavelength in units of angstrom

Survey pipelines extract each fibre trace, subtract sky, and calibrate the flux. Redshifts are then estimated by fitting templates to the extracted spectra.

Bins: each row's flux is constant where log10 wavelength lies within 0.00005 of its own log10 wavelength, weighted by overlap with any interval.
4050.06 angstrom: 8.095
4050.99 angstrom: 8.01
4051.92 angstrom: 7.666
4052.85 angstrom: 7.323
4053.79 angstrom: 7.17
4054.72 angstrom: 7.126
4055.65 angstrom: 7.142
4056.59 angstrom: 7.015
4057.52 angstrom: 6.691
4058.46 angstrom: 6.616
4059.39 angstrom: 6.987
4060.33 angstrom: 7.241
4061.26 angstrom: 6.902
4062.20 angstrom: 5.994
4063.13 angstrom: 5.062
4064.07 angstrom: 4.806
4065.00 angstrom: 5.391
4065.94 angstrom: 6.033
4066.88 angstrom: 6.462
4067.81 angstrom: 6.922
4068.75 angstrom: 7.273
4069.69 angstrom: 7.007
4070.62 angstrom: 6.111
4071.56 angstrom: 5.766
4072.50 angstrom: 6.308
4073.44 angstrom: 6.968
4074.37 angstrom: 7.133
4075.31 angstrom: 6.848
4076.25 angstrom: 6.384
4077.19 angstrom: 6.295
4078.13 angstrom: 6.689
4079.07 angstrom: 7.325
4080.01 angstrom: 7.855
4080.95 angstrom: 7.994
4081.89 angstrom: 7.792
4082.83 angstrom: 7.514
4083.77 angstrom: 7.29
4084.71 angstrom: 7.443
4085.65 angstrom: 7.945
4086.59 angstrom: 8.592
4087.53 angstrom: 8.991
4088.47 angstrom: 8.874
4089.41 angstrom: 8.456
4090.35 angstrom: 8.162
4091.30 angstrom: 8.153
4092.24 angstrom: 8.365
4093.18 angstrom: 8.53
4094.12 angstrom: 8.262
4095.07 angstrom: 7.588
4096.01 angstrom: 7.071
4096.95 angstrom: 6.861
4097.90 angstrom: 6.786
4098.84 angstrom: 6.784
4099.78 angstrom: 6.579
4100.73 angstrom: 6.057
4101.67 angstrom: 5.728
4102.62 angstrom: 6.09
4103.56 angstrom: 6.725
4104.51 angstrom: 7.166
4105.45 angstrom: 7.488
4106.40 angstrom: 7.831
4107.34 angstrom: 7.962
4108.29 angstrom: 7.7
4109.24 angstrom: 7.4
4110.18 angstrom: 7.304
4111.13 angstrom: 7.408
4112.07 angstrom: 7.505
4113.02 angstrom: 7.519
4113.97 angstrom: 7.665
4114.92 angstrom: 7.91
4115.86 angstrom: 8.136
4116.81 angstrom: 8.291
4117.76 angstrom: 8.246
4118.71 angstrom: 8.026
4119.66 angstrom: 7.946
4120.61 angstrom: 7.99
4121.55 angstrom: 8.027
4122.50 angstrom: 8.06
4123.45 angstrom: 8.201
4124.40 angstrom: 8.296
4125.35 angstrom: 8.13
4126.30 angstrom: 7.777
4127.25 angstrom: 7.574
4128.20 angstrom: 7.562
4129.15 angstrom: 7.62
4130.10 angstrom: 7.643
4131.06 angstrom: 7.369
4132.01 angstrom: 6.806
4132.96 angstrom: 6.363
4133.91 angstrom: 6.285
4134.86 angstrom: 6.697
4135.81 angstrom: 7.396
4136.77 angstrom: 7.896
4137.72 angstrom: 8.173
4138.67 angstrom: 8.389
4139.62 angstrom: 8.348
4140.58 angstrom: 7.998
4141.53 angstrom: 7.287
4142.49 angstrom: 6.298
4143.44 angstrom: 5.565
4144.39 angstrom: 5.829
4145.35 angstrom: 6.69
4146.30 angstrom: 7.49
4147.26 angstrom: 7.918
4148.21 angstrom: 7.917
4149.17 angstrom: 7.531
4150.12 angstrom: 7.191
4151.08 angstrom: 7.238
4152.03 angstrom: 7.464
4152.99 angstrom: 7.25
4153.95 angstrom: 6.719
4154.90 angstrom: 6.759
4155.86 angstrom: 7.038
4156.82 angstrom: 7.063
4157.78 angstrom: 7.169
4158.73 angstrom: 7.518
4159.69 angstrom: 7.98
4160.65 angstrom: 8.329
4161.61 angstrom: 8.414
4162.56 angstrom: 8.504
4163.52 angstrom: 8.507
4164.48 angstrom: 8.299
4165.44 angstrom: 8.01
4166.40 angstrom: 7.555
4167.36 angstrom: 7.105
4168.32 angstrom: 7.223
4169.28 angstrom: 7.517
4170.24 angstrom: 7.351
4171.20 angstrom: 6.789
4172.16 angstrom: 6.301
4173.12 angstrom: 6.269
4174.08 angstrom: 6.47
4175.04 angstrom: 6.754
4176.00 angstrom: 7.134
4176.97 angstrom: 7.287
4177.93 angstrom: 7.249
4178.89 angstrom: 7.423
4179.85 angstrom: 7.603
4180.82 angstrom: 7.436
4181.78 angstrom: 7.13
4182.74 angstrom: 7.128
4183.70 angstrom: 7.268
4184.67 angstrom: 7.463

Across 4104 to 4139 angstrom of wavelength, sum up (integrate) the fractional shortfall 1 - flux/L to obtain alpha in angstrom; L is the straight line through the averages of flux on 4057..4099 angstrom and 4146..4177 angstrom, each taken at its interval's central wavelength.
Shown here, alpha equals -1.9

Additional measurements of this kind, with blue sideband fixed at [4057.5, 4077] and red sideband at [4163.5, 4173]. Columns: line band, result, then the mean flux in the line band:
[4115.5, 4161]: -2.6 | 7.48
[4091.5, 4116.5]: -2.1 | 7.34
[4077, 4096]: -3.8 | 7.91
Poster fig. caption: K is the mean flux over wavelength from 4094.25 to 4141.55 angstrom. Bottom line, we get 7.48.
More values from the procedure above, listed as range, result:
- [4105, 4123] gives 7.81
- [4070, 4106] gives 7.29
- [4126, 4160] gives 7.27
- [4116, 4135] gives 7.67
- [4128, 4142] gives 7.45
